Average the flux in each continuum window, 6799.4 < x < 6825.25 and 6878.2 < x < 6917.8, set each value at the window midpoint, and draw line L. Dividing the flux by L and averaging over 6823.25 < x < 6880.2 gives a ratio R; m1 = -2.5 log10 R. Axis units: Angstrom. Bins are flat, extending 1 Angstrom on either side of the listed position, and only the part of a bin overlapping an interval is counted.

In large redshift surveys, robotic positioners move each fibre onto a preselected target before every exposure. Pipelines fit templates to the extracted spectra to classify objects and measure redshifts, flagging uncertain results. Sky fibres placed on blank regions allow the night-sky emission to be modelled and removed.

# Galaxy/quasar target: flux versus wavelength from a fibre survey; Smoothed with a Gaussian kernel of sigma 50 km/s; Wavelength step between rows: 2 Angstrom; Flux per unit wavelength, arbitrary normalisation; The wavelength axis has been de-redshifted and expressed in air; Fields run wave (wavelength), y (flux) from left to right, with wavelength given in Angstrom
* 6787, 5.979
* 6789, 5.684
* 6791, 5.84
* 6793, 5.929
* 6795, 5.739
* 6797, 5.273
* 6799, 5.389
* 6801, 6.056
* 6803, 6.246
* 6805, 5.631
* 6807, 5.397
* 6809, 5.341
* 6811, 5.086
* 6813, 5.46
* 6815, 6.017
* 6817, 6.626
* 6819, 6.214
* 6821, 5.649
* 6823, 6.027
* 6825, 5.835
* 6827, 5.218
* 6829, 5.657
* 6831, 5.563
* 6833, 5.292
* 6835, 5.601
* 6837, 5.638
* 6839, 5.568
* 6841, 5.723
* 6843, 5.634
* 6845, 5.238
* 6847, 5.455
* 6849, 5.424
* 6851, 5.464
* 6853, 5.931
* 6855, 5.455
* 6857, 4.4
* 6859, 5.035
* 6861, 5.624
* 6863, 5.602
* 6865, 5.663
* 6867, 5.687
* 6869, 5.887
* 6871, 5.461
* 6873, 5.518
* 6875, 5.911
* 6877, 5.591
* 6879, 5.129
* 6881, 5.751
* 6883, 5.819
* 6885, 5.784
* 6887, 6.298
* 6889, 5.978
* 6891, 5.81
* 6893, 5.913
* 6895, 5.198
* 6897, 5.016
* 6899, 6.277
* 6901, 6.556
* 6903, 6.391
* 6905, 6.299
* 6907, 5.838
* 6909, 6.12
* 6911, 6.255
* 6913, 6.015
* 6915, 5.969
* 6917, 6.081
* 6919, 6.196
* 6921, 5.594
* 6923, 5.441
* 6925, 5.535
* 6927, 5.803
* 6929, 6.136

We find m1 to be 0.066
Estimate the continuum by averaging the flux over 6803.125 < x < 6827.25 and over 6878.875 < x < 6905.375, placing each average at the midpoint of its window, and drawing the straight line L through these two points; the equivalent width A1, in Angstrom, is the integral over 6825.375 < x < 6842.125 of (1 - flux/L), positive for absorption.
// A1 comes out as 0.68 Angstrom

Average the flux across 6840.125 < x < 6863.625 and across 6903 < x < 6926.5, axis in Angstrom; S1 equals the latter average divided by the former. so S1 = 1.10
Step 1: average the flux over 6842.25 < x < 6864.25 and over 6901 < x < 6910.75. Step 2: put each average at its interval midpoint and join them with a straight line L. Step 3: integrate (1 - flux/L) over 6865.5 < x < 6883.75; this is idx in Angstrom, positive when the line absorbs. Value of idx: 0.3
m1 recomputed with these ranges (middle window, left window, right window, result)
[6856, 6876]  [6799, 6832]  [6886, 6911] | 0.079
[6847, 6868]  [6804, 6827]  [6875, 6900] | 0.057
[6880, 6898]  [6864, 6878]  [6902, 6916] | 0.029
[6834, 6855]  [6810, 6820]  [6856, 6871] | 0.007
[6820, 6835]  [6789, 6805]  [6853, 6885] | 0.011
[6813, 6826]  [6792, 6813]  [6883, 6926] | -0.067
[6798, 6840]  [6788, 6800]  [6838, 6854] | -0.017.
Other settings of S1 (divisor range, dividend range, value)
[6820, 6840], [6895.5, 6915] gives 1.08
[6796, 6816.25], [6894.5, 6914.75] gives 1.07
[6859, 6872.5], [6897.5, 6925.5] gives 1.08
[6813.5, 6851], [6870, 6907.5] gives 1.02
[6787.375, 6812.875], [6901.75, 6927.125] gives 1.06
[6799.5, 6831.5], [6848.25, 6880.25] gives 0.95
